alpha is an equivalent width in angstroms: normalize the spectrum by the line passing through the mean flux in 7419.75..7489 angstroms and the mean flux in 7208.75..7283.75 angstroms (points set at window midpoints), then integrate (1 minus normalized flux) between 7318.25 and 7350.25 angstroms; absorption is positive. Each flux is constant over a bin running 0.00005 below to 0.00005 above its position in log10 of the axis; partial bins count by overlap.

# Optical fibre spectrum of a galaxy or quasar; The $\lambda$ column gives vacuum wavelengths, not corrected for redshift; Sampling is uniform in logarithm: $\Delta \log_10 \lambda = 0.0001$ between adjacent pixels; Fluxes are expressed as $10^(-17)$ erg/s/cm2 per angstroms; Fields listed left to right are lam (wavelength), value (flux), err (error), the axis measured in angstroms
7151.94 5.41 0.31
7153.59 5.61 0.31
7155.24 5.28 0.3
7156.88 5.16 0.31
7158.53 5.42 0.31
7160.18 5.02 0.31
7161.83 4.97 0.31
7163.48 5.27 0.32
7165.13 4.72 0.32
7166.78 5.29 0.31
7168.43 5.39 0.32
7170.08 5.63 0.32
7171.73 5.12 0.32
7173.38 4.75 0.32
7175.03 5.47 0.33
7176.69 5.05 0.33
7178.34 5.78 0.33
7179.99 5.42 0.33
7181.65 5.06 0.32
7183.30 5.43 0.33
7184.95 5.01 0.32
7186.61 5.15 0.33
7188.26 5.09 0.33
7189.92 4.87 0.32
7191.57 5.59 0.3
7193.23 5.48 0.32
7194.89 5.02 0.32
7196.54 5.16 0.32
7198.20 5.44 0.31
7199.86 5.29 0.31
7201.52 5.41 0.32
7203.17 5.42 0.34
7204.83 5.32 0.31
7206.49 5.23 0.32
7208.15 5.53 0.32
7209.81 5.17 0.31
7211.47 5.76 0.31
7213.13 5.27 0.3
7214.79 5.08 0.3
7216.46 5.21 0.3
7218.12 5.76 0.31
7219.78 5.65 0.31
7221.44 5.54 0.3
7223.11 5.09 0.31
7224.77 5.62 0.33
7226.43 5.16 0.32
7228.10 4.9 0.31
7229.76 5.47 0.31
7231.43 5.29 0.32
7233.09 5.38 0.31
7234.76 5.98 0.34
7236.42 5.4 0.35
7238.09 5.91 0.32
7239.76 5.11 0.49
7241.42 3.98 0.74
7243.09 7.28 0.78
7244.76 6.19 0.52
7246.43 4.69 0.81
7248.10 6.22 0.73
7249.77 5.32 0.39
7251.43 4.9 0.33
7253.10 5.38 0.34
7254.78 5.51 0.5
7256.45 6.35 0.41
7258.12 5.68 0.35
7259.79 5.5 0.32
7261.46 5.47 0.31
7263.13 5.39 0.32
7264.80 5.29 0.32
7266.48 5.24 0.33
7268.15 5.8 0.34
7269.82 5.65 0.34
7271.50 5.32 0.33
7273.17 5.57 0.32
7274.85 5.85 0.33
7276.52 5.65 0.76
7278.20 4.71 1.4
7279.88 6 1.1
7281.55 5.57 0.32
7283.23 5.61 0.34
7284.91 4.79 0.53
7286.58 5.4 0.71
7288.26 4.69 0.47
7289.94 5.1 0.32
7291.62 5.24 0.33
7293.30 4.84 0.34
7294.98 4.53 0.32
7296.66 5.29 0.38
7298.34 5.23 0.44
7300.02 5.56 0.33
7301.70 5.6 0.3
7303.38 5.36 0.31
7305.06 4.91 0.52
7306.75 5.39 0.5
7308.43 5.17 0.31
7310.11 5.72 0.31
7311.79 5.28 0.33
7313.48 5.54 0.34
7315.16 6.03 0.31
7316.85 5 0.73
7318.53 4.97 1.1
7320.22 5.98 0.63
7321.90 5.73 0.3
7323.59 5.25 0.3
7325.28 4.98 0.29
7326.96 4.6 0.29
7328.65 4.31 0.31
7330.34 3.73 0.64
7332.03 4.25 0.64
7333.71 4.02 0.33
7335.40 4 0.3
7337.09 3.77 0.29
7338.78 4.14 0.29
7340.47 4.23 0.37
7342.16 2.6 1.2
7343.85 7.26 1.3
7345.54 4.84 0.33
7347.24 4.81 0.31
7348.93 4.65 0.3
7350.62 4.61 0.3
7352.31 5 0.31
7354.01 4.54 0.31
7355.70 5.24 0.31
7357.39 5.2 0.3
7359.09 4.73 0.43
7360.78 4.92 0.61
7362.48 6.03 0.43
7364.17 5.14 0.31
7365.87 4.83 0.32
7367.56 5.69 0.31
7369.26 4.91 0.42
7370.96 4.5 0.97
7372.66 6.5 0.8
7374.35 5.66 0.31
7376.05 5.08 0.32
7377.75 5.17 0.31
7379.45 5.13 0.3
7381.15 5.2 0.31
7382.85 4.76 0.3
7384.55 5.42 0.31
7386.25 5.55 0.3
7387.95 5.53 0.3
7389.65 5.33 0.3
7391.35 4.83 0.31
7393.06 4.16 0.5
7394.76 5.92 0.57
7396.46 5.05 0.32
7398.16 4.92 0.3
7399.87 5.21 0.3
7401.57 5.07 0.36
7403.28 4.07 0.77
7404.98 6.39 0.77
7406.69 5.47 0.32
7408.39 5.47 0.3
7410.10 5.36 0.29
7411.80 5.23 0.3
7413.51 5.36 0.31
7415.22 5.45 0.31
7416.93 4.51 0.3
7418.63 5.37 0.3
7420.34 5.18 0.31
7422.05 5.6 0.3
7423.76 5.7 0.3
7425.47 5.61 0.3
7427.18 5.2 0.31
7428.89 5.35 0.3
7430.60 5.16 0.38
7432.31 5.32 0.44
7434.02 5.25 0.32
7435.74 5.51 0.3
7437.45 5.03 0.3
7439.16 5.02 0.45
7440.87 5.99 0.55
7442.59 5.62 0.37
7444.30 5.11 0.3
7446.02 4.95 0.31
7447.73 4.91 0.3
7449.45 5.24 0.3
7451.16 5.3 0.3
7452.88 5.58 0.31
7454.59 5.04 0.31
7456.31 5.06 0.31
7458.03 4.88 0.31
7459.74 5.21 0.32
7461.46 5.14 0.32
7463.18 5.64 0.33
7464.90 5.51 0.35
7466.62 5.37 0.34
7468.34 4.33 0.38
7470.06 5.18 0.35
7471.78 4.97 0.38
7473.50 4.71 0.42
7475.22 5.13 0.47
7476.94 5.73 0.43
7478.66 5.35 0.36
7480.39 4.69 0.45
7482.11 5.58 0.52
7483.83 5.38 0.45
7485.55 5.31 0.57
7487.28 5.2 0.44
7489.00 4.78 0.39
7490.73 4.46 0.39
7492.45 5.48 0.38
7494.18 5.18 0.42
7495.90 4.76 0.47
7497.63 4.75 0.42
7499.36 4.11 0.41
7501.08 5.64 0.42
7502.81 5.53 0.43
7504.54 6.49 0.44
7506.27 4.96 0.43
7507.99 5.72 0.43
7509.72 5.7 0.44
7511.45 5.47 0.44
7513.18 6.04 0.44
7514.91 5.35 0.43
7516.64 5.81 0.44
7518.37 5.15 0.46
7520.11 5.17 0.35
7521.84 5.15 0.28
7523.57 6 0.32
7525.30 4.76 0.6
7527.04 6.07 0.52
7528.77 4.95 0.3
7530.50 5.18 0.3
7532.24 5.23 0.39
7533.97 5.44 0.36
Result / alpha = 4.5 angstroms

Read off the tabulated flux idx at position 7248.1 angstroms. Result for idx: 6.22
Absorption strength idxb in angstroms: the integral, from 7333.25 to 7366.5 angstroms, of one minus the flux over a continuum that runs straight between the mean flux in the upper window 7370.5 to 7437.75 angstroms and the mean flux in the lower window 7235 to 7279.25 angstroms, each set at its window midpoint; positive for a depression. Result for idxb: 3.88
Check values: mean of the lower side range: 5.52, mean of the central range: 4.74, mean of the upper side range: 5.27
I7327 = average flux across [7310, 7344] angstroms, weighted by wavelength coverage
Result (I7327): 4.76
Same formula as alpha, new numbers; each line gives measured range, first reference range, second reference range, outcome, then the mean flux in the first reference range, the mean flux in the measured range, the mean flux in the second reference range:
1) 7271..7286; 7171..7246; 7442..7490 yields -0.4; 5.36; 5.46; 5.17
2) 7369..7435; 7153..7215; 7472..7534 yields 0.3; 5.27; 5.26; 5.28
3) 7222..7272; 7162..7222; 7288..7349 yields -3.3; 5.3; 5.48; 4.94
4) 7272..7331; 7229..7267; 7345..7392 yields 1.3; 5.52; 5.24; 5.14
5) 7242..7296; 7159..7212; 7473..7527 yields -1.9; 5.26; 5.45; 5.29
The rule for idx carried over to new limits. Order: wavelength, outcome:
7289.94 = 5.1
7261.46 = 5.47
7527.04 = 6.07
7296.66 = 5.29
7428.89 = 5.35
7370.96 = 4.5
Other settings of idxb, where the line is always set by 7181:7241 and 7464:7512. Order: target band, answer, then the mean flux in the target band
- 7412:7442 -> -0.6 angstroms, 5.33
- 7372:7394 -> 0.0 angstroms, 5.25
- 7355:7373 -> 0.2 angstroms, 5.21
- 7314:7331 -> 0.6 angstroms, 5.08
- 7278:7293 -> 0.2 angstroms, 5.24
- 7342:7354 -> 0.8 angstroms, 4.93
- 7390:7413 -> 0.3 angstroms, 5.17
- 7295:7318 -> -0.3 angstroms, 5.36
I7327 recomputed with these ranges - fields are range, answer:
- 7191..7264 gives 5.44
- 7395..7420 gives 5.23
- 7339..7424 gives 5.14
